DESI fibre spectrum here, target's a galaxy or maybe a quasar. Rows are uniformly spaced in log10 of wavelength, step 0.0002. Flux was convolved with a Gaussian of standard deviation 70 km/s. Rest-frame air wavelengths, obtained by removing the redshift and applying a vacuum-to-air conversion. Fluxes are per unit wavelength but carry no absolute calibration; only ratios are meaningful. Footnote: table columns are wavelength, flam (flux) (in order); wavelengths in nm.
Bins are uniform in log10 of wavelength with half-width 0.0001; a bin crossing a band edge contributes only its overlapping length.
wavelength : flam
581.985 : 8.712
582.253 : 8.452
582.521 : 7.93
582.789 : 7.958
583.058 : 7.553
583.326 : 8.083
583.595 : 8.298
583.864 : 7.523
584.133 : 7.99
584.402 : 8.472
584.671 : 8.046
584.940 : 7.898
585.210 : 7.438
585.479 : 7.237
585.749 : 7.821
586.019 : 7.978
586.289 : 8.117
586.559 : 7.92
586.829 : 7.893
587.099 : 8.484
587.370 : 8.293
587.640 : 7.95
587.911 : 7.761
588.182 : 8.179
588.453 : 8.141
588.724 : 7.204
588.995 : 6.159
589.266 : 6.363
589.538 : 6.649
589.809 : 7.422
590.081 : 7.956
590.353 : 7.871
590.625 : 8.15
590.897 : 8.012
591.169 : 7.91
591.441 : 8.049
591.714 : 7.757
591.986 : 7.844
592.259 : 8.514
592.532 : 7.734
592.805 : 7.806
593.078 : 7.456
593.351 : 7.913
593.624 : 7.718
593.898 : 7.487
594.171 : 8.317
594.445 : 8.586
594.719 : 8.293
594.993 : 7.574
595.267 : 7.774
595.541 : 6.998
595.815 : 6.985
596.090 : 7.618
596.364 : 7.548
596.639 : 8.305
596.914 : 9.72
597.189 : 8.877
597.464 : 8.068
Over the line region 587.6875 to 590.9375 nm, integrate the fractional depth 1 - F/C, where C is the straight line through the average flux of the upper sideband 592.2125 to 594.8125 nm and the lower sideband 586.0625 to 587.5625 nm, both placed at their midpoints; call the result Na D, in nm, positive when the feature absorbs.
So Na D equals 0.23 nm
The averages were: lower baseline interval 8.13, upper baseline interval 7.96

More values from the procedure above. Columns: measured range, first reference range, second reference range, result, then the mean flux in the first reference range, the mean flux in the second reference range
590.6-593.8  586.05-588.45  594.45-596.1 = -0.041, 8.07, 7.62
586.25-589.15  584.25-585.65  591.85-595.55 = 0.013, 7.82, 7.89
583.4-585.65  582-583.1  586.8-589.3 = 0.022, 8.09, 7.68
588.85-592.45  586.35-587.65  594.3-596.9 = 0.184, 8.13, 7.84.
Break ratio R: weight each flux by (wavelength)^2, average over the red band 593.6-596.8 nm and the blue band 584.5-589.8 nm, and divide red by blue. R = 1.0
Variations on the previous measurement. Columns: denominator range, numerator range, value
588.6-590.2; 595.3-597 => 1.15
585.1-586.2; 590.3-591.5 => 1.07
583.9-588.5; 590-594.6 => 1.02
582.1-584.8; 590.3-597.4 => 1.03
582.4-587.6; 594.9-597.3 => 1.04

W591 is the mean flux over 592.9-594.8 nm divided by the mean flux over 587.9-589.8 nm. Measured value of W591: 1.11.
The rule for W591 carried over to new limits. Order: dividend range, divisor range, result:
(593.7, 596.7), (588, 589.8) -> 1.08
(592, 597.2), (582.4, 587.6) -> 1.00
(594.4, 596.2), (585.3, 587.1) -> 0.97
